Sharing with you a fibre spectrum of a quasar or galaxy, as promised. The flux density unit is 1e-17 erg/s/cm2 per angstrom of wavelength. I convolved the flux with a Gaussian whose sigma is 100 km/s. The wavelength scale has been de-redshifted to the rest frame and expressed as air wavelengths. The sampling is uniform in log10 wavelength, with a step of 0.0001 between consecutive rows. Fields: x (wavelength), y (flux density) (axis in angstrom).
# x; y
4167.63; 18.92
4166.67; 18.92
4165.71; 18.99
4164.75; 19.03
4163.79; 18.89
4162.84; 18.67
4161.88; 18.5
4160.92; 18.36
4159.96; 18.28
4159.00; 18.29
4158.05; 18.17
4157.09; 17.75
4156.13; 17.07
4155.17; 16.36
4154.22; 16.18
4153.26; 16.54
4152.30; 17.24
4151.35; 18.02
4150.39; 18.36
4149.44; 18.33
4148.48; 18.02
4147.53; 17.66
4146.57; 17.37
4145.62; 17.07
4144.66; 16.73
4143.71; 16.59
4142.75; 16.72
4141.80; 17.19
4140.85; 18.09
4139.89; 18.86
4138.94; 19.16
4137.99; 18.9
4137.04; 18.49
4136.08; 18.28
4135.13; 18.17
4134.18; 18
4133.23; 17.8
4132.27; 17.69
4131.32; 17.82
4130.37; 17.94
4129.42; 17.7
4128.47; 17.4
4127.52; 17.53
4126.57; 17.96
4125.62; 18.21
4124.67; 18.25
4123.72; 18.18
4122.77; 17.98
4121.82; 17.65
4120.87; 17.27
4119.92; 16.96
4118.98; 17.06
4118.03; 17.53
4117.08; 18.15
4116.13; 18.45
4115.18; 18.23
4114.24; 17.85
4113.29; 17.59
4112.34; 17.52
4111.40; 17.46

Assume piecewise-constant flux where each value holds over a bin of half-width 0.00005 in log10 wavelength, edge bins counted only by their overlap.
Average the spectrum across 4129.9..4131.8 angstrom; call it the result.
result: 17.9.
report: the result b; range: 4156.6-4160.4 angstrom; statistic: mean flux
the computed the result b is 18.1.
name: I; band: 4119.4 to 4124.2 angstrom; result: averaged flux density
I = 17.6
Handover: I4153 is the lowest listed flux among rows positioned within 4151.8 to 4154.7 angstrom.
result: 16.18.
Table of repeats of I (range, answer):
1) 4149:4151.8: 18.2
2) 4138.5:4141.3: 18.7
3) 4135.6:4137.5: 18.3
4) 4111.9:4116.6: 17.9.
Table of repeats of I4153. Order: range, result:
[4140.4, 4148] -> 16.59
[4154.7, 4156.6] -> 16.36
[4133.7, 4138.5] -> 18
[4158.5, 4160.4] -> 18.28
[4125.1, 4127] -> 17.96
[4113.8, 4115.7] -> 17.85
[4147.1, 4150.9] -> 17.66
